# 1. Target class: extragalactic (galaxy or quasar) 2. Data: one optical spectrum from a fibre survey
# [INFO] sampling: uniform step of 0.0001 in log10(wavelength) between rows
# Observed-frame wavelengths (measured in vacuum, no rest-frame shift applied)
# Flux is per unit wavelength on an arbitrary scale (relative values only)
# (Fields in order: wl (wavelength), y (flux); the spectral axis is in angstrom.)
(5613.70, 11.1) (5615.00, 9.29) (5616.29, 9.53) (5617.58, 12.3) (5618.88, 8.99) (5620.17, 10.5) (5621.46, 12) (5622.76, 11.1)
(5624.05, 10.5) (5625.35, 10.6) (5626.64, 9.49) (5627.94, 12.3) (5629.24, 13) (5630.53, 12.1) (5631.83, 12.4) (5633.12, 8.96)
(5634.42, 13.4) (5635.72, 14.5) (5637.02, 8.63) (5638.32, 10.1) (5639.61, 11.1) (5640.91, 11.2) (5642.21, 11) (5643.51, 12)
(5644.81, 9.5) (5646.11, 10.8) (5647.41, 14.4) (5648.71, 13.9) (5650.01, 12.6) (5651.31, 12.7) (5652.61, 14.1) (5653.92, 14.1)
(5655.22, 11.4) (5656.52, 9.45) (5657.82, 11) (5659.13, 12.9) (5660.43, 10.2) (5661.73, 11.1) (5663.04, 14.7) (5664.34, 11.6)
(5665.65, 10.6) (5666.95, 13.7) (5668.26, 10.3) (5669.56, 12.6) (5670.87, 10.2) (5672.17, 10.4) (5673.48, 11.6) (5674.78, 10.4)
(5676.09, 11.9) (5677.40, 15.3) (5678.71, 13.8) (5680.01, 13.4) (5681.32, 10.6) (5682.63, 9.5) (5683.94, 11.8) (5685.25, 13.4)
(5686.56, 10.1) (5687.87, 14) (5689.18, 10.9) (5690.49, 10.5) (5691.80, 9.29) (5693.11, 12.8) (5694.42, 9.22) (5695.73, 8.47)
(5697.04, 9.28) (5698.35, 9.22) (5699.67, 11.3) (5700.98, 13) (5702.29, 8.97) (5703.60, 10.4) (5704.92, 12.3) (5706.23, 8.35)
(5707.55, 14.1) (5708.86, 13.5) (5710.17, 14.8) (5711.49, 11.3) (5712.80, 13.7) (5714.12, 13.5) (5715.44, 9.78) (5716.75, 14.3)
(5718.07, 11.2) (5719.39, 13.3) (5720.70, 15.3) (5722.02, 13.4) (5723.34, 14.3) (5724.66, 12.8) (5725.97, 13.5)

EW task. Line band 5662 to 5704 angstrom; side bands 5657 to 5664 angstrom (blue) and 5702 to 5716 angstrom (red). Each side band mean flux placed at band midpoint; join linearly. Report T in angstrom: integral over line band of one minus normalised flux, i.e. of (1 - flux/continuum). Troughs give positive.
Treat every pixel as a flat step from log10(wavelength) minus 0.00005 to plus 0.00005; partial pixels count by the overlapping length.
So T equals 2.0 angstrom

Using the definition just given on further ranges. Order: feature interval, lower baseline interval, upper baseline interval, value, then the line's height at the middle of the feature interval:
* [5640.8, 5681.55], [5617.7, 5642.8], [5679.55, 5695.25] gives -2.9 angstrom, 11.2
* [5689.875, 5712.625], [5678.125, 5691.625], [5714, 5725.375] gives 2.4 angstrom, 12.4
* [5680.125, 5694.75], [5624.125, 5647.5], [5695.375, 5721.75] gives 0.6 angstrom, 11.7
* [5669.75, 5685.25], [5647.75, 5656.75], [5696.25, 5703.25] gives -0.5 angstrom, 11.5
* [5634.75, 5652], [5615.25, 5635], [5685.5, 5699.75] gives -1.3 angstrom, 10.9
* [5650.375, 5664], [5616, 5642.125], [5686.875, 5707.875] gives -1.5 angstrom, 11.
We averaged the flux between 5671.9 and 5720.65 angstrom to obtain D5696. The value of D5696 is 11.7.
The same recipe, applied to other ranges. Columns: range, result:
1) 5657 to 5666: 11.7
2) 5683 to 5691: 11.7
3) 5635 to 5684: 11.8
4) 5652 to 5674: 11.8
